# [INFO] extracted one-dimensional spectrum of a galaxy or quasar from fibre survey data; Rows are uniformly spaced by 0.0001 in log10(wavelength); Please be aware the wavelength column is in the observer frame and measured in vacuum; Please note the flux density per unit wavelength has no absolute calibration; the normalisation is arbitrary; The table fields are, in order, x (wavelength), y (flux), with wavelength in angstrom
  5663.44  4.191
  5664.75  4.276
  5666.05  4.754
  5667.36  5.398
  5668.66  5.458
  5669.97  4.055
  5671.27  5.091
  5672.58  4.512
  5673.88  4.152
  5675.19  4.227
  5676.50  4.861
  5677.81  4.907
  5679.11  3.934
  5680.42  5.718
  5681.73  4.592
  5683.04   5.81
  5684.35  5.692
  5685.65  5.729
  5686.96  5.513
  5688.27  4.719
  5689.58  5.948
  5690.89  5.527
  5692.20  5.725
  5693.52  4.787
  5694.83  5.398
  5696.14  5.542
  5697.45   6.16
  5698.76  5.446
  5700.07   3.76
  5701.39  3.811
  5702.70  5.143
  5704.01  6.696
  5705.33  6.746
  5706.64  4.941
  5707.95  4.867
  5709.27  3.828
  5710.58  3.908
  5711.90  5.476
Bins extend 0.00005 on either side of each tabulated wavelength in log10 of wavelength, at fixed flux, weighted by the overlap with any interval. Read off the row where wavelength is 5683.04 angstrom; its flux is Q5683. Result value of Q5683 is 5.81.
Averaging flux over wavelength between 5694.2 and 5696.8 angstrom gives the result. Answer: 5.48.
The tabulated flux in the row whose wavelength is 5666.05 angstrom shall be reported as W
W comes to 4.754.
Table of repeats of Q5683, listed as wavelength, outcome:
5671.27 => 5.091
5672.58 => 4.512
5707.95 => 4.867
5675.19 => 4.227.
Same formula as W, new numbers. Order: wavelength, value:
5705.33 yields 6.746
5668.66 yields 5.458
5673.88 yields 4.152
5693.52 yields 4.787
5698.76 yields 5.446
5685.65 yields 5.729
